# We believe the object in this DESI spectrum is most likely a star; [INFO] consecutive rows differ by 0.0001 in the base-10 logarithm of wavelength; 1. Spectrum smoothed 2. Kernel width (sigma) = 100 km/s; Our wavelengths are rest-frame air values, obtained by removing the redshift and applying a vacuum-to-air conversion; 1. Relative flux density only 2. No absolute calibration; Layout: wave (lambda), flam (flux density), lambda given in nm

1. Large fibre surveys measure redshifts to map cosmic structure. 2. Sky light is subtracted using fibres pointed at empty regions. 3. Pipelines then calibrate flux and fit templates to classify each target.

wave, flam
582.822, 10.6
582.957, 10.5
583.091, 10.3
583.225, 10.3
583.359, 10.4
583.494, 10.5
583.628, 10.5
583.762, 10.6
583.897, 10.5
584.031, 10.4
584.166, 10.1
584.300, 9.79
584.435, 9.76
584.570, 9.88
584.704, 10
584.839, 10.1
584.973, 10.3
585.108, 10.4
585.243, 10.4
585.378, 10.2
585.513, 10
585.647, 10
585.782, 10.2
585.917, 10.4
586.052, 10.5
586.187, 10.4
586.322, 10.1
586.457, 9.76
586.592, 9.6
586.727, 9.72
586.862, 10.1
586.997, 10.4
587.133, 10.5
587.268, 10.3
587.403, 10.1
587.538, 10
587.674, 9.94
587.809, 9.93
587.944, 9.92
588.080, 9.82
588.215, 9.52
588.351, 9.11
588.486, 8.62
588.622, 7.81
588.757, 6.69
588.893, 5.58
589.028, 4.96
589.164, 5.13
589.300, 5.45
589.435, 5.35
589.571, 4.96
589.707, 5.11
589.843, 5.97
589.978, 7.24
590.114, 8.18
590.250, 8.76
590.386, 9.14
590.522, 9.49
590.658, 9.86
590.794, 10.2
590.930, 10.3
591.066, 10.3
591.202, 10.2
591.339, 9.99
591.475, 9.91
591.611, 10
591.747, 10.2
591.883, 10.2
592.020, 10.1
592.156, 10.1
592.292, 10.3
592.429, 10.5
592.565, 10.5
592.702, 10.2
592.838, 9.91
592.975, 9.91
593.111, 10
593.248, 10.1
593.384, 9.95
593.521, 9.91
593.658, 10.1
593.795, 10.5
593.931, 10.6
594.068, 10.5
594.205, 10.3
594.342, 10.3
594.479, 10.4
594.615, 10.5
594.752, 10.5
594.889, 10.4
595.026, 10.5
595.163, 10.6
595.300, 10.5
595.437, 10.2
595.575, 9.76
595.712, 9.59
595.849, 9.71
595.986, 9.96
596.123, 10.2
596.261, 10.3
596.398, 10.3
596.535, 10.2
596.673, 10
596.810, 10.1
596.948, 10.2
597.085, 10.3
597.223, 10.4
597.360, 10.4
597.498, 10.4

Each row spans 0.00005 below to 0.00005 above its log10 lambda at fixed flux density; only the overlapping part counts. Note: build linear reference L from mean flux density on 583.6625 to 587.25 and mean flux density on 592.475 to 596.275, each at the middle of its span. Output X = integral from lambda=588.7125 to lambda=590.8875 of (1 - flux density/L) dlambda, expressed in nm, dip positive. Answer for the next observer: 0.67 nm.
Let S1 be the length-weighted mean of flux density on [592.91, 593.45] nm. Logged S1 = 10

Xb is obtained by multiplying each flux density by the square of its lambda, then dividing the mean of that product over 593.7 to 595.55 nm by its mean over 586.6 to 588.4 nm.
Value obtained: 1.07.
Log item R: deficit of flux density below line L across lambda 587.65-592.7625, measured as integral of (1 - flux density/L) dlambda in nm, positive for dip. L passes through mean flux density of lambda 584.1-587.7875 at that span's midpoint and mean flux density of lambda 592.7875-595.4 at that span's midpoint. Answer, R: 0.774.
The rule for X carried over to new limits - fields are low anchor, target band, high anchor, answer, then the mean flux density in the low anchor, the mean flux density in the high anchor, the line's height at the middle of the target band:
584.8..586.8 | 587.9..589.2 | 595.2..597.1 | 0.31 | 10.1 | 10.1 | 10.1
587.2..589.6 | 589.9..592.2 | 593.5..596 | -0.17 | 8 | 10.3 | 8.95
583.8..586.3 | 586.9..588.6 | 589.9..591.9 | 0.02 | 10.2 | 9.57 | 9.9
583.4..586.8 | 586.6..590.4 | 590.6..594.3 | 0.75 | 10.2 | 10.2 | 10.2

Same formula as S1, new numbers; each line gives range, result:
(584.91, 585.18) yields 10.3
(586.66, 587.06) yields 10.1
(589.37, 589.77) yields 5.13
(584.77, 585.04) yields 10.2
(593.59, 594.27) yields 10.4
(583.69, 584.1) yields 10.5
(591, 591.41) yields 10.1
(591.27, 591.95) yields 10.1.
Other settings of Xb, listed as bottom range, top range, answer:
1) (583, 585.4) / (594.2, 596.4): 1.04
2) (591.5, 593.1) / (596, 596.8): 1.01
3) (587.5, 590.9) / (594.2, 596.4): 1.33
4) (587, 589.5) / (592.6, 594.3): 1.24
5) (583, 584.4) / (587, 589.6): 0.80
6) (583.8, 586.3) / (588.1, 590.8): 0.73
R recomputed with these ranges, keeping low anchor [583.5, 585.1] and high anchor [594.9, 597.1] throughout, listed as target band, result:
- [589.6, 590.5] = 0.25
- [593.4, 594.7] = -0.02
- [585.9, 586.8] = 0.01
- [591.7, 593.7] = 0.01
